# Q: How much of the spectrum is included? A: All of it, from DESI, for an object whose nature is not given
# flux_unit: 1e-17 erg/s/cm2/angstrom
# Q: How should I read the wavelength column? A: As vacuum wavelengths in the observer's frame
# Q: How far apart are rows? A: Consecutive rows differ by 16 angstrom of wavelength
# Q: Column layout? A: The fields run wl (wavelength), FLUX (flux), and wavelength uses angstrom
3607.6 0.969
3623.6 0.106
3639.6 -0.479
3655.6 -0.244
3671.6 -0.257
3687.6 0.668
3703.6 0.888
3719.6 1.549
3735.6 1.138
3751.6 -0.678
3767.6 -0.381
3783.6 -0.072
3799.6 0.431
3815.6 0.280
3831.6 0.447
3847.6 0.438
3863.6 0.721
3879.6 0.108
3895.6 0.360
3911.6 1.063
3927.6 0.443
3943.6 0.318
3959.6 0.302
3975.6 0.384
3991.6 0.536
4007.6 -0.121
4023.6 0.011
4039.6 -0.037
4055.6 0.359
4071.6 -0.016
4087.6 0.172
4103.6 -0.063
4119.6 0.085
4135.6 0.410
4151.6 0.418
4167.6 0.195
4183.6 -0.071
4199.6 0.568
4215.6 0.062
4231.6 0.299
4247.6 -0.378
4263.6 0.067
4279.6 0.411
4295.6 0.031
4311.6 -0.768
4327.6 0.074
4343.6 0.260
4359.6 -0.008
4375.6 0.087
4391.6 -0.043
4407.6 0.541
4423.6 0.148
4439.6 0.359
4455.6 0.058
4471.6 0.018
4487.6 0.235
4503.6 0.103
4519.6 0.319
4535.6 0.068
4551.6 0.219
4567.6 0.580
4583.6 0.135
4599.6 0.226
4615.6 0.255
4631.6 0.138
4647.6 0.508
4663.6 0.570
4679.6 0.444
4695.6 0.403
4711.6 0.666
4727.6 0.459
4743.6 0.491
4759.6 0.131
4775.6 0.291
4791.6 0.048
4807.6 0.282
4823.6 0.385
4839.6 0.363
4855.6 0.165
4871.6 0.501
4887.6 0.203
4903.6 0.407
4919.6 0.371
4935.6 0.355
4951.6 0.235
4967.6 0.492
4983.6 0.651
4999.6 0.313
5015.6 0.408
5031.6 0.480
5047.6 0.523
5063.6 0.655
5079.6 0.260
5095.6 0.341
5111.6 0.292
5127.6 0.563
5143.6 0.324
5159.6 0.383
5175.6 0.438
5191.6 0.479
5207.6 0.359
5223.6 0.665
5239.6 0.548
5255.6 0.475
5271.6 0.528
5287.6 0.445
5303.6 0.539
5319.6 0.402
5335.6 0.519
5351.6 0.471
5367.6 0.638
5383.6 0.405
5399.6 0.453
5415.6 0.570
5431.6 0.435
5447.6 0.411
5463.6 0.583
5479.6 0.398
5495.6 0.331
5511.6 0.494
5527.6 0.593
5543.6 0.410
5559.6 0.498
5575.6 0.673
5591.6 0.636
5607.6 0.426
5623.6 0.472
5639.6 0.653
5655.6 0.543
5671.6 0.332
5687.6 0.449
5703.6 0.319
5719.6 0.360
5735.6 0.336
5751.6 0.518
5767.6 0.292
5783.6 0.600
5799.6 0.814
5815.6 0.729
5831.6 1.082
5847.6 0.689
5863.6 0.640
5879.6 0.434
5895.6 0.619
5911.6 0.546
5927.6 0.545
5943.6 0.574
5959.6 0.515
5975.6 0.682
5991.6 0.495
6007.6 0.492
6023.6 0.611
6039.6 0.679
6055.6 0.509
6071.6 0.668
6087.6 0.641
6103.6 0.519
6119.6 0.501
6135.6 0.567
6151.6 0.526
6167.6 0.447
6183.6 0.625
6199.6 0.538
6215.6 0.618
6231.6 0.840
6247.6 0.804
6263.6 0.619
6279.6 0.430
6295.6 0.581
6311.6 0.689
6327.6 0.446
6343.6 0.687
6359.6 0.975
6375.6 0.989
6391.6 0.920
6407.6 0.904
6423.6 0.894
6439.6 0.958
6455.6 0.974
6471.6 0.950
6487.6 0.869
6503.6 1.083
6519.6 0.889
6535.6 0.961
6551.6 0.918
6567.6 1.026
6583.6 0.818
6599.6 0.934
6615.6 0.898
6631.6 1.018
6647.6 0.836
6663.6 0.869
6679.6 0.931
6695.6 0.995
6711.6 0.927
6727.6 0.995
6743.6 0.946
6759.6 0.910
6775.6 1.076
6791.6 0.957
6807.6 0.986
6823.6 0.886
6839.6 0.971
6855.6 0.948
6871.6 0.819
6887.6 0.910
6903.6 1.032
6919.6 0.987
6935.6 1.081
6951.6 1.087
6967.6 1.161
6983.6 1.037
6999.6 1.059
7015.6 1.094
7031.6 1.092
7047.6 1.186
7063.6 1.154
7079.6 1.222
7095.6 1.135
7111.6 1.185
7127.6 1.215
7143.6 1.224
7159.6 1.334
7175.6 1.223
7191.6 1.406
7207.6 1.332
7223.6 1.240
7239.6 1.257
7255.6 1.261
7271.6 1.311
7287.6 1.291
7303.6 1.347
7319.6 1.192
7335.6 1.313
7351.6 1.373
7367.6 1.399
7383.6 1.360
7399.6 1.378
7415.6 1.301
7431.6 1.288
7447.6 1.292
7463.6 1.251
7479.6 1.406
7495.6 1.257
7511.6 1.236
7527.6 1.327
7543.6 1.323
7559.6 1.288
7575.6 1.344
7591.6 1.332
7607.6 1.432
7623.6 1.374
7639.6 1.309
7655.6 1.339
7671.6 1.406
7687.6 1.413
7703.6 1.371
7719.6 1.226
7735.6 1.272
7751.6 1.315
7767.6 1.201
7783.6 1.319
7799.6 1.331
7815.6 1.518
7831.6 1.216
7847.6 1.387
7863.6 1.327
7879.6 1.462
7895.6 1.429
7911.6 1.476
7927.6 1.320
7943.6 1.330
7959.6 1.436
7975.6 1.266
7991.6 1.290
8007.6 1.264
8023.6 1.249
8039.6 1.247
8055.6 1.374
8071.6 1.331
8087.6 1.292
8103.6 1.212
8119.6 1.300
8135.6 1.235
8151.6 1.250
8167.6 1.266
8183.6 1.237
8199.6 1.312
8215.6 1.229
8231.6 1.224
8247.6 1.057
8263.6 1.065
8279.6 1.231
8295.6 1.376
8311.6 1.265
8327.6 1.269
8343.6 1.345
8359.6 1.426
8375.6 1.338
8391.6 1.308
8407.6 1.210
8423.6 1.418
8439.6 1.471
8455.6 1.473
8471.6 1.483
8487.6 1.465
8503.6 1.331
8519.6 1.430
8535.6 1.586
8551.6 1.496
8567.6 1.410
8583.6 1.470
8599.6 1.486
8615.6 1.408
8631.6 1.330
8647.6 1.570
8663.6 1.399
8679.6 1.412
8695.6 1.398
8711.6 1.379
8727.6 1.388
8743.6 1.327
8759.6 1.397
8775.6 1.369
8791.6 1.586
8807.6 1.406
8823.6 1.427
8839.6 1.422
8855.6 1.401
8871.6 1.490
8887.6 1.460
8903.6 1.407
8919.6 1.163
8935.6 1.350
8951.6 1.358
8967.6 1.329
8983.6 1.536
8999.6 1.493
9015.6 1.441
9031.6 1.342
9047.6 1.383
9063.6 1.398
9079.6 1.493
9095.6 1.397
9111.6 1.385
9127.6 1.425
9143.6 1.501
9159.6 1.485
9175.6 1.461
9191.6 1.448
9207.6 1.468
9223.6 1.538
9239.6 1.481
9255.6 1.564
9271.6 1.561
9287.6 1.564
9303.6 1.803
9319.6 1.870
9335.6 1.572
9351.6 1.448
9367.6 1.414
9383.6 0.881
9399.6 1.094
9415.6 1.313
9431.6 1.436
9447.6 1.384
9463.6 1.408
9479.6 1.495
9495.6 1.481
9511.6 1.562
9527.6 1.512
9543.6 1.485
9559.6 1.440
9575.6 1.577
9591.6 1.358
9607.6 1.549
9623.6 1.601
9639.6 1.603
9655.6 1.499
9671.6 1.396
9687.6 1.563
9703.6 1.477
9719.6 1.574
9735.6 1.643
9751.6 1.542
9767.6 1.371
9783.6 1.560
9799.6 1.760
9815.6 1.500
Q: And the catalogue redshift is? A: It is 0.595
